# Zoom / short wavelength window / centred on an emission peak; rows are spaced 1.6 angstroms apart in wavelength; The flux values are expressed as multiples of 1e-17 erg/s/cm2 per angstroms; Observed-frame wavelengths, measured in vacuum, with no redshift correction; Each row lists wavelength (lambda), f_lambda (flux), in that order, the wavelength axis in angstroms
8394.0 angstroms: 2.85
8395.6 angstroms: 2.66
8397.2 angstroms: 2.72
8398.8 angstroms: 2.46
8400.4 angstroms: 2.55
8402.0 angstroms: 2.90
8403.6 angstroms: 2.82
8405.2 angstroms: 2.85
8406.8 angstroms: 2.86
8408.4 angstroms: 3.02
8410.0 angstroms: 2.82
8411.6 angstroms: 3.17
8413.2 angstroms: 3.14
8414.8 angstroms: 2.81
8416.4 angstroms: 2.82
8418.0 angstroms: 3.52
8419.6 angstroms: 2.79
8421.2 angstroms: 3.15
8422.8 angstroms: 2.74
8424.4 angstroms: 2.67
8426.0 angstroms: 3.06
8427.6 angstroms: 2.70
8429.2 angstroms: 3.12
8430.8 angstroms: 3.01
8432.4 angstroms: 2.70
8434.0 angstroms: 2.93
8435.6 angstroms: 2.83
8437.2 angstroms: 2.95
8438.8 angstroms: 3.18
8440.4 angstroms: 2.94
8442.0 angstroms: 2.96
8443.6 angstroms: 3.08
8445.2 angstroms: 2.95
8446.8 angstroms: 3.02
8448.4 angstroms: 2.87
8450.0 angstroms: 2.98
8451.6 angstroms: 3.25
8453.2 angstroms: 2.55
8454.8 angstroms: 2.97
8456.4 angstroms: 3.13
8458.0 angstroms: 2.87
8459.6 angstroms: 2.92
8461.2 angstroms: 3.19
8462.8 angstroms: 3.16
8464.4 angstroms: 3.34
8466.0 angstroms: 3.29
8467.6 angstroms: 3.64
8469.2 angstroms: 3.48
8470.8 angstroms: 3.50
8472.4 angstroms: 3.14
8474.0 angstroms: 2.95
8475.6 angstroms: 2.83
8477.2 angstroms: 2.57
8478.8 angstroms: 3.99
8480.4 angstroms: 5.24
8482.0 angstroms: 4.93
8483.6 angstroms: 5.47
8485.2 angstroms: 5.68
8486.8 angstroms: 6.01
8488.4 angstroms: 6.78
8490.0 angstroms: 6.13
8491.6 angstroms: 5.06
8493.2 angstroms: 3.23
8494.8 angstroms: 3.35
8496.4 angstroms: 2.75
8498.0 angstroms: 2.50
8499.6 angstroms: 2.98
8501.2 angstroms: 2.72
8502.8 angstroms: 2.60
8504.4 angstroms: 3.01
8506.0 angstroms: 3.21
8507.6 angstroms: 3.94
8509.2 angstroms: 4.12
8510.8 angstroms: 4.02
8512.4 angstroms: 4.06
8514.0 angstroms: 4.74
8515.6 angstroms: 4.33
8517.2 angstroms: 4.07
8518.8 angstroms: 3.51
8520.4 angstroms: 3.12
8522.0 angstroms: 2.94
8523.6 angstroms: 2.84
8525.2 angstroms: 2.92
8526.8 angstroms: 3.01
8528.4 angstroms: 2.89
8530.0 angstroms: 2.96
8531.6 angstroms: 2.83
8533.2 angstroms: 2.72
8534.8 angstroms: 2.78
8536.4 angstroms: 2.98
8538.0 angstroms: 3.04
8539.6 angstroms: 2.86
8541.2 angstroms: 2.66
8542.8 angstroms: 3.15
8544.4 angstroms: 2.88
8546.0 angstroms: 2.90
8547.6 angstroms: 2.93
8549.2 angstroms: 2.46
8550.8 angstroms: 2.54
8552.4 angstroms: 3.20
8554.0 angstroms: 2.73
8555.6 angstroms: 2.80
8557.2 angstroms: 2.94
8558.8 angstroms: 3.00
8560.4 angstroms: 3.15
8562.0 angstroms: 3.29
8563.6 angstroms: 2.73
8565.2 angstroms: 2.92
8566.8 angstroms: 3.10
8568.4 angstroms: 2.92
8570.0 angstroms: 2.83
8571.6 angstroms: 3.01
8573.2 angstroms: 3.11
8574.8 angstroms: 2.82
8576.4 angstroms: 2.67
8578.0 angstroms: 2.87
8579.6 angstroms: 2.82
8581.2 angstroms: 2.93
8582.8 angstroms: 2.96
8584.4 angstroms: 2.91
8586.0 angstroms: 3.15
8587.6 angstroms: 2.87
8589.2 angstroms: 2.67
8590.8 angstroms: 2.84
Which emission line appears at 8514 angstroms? [N II] 6583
